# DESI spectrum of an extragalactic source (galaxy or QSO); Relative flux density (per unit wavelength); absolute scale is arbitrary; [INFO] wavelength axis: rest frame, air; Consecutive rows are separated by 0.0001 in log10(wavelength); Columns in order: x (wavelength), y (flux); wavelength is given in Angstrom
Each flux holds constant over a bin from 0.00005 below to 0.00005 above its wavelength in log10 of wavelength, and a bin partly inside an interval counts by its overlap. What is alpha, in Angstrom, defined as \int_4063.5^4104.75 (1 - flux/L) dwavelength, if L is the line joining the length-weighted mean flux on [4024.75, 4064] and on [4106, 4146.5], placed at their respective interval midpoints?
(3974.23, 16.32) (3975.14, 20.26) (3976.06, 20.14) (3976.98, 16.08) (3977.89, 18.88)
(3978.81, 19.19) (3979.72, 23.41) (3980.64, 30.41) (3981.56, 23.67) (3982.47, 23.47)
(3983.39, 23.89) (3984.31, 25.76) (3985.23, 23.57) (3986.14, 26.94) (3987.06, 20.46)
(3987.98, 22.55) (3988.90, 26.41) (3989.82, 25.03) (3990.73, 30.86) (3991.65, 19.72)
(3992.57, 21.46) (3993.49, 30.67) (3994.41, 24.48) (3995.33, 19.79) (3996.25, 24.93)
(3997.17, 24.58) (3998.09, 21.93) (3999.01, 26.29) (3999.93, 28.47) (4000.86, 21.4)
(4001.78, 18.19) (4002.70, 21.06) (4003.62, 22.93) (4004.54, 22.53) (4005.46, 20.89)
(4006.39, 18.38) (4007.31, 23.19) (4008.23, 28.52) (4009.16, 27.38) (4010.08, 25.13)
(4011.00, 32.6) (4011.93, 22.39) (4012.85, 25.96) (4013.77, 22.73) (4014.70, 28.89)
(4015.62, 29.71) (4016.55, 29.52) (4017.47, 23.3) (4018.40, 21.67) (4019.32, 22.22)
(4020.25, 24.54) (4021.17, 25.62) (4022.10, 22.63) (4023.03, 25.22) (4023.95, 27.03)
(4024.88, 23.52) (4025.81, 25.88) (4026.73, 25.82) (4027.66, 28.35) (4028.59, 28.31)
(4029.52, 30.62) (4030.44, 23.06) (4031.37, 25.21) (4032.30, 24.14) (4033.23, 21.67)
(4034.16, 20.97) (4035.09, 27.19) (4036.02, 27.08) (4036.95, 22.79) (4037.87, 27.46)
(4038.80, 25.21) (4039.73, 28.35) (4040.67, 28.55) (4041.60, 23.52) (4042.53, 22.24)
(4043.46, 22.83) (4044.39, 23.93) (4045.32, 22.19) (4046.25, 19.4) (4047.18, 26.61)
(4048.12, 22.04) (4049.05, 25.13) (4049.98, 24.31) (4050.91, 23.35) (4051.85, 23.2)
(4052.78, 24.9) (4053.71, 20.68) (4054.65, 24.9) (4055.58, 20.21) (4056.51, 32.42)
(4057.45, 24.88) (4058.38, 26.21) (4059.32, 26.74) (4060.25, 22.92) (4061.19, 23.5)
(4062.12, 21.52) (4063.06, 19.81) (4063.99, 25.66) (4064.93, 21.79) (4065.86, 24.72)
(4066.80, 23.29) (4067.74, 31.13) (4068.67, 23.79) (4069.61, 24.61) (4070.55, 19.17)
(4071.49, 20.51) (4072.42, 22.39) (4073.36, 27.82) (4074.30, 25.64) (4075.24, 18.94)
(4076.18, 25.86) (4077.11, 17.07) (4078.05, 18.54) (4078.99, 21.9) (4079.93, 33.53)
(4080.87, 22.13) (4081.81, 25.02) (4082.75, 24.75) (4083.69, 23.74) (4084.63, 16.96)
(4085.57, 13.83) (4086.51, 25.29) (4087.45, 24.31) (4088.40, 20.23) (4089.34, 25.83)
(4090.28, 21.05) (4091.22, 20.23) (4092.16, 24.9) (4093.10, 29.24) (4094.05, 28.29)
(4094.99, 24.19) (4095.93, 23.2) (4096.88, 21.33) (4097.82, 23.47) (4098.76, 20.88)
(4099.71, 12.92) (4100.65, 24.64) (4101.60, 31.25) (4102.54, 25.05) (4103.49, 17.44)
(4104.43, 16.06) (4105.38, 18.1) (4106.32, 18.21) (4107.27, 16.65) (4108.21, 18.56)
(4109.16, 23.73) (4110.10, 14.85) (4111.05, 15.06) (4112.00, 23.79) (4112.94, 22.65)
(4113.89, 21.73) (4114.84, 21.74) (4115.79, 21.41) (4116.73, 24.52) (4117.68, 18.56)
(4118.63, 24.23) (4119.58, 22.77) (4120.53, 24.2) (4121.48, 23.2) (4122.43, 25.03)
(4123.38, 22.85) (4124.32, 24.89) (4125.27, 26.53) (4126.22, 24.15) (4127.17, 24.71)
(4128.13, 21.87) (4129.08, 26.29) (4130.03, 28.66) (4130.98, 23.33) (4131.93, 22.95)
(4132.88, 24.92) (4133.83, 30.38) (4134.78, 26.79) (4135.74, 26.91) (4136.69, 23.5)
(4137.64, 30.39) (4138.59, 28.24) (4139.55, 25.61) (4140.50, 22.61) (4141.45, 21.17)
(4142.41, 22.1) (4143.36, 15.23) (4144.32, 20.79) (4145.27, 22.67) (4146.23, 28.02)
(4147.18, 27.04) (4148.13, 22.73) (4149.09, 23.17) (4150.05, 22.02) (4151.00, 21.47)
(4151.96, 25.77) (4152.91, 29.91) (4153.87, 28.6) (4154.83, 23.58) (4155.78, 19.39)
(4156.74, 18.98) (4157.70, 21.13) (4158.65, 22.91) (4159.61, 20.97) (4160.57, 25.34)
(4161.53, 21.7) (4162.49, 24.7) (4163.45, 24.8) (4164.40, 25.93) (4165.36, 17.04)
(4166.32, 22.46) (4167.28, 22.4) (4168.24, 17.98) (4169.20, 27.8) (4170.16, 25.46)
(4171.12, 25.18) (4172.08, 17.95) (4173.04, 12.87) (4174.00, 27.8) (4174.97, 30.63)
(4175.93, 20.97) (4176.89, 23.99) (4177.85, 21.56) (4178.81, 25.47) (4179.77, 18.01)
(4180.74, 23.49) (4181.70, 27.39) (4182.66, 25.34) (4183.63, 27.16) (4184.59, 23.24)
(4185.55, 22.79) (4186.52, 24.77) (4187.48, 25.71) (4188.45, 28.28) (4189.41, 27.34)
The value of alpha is 1.49 Angstrom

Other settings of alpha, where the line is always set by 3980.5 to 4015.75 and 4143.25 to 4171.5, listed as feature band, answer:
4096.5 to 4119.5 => 2.82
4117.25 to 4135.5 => -0.85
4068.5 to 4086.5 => 1.04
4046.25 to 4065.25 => 0.06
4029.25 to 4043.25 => -0.53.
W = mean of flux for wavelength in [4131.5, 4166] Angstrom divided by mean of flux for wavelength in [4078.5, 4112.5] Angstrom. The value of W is 1.09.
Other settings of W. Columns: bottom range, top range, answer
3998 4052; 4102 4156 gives 0.94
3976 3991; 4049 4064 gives 1.02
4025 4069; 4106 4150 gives 0.94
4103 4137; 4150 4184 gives 1.03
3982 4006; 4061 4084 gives 0.99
